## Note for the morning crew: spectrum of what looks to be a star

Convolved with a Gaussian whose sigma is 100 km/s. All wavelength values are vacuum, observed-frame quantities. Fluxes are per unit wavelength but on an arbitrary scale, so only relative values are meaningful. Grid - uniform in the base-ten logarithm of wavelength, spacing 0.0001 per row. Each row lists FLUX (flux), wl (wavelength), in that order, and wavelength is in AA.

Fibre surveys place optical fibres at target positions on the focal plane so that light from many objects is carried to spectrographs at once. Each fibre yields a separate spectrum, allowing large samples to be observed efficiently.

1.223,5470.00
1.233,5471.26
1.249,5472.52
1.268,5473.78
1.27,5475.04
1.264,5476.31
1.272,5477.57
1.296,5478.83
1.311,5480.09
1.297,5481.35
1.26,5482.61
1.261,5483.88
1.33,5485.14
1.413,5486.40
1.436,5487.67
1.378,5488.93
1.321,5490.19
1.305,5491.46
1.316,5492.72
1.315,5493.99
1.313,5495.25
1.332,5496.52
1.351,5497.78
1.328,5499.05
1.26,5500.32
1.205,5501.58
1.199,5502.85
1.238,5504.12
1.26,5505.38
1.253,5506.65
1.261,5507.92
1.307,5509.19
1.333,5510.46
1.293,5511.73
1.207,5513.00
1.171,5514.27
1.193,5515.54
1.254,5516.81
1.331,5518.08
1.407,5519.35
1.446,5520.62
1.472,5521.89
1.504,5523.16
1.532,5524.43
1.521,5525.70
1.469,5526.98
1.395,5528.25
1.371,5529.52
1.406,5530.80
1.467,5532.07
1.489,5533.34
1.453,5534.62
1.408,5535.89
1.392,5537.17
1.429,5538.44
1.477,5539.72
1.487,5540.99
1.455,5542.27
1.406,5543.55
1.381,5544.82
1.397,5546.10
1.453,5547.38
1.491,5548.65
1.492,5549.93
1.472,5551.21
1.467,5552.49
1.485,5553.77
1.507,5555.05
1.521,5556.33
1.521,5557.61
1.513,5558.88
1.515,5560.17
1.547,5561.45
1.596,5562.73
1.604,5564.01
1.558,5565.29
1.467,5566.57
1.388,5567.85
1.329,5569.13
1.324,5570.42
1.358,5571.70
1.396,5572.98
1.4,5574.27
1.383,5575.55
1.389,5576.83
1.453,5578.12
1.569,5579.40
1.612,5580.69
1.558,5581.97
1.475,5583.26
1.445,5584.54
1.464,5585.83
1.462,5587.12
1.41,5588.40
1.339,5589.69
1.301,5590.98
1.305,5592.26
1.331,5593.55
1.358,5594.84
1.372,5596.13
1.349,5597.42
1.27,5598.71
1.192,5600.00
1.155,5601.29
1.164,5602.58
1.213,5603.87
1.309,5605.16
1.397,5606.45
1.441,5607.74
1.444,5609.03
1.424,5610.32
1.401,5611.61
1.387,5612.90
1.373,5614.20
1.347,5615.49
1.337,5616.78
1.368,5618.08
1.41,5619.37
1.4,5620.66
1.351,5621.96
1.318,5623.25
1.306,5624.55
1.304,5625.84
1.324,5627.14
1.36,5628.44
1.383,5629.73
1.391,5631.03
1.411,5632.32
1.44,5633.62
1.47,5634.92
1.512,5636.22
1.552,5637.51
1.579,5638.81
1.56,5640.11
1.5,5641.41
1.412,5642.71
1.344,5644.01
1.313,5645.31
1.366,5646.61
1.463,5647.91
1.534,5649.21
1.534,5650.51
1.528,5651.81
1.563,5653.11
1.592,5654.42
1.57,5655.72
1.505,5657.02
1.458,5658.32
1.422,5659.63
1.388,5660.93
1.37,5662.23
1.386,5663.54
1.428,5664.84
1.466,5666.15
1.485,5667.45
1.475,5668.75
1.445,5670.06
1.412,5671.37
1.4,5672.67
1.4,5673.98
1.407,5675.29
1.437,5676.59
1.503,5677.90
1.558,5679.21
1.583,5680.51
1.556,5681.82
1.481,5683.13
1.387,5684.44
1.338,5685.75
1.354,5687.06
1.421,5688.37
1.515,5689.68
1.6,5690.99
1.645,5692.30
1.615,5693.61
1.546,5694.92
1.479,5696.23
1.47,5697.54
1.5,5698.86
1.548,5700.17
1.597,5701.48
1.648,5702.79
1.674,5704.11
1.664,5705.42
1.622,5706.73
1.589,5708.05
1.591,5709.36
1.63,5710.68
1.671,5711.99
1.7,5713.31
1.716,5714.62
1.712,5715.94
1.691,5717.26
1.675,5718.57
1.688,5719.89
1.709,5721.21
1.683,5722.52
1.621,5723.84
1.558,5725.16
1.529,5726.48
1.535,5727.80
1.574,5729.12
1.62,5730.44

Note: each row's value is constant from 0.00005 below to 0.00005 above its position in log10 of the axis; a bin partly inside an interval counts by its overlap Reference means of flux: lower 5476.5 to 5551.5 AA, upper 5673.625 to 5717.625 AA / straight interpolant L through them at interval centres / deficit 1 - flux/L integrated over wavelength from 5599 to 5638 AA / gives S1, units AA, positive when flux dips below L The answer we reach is 2.9 AA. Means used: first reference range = 1.36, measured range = 1.36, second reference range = 1.55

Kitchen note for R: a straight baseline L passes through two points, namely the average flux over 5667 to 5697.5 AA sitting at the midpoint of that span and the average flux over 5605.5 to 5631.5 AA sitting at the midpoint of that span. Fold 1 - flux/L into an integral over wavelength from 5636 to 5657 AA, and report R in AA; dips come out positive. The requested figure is -1.1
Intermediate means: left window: 1.37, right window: 1.48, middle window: 1.5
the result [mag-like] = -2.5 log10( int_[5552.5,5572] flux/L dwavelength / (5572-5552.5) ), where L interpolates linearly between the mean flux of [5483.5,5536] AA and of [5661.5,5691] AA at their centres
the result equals -0.08 mag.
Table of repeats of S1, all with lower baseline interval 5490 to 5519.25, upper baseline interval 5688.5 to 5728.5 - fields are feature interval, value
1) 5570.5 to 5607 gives 1.1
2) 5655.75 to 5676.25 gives 1.4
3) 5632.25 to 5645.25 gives 0.2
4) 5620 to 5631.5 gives 1.0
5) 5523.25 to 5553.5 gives -2.7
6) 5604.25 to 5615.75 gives 0.5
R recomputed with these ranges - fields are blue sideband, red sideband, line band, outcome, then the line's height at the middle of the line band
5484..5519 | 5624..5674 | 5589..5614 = 1.29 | 1.4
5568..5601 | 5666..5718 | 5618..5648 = 1.00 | 1.46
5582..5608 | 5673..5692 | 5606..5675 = -1.07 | 1.41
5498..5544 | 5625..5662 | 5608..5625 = 0.69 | 1.43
